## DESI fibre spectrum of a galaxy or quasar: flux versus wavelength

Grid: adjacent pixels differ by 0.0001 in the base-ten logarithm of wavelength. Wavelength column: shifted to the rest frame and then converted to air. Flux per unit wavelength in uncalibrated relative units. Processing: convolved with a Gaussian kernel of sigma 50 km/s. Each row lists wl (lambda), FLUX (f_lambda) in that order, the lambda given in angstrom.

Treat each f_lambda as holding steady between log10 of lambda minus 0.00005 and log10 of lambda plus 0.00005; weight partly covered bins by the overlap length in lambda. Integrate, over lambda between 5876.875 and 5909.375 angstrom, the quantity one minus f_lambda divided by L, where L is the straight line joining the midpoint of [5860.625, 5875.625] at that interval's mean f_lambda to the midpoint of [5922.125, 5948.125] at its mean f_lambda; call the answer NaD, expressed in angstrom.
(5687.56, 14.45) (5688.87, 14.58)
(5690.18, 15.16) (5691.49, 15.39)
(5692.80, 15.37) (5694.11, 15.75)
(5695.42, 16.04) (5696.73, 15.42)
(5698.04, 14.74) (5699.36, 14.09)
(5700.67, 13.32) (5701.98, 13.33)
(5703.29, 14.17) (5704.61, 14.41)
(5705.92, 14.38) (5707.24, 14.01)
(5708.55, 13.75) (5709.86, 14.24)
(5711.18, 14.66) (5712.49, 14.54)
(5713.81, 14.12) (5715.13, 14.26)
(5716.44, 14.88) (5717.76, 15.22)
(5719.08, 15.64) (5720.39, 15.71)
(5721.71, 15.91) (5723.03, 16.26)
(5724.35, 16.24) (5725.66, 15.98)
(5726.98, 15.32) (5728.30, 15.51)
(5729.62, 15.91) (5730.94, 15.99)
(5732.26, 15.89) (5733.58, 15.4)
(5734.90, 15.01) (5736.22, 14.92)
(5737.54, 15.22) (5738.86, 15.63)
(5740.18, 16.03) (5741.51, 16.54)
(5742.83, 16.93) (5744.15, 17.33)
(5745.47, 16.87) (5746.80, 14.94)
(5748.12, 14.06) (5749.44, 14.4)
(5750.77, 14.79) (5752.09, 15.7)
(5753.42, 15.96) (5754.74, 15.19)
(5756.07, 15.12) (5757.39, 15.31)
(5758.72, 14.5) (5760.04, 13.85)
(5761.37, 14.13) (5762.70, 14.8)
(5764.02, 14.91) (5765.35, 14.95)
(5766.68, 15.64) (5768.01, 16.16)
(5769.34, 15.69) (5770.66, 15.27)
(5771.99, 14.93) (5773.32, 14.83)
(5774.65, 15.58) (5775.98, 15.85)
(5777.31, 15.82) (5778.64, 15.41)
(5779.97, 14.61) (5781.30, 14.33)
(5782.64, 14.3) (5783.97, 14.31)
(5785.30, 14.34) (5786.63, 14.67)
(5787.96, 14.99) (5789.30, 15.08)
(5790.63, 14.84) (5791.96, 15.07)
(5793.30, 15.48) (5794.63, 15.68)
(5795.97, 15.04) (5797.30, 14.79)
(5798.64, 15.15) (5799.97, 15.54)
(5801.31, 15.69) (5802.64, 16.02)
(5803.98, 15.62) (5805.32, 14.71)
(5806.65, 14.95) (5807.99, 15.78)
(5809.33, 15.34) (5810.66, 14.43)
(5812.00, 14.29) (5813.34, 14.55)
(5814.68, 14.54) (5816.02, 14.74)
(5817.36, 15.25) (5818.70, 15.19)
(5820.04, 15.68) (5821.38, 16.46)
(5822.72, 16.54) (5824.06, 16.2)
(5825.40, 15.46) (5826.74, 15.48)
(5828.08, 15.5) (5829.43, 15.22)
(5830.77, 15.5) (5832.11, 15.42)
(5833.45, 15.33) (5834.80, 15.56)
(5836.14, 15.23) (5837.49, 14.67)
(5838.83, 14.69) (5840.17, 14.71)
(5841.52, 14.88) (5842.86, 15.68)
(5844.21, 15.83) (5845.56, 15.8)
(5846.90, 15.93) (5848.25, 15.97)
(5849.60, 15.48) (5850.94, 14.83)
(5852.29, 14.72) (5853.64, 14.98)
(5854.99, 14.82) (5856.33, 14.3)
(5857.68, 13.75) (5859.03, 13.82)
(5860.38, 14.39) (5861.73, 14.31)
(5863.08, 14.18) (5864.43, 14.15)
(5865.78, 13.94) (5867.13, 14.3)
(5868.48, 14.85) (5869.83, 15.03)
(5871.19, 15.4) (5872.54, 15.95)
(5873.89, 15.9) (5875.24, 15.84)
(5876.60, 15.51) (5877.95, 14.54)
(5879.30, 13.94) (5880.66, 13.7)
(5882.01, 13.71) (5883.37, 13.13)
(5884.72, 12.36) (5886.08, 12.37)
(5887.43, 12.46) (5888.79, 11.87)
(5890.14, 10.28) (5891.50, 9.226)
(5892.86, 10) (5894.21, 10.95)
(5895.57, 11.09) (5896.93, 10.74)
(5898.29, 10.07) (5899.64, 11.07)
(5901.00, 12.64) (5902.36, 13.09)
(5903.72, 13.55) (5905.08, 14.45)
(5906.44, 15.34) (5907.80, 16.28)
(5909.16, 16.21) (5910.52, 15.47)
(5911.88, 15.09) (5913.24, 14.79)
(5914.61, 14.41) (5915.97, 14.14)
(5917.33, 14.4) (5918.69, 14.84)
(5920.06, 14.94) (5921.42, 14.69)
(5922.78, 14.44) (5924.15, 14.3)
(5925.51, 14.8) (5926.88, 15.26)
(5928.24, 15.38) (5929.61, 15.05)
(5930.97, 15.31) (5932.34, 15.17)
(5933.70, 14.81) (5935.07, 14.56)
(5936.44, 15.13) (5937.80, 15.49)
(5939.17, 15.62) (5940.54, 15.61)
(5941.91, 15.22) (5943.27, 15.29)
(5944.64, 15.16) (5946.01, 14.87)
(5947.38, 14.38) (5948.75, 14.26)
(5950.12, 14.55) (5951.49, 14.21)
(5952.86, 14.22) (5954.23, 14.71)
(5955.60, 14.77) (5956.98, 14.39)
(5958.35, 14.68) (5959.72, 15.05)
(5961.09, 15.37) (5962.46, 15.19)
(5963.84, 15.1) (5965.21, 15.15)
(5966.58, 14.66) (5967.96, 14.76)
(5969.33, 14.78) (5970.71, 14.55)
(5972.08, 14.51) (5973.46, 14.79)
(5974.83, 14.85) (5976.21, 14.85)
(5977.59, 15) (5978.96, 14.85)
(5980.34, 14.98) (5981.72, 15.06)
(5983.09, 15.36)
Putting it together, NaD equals 5.0 angstrom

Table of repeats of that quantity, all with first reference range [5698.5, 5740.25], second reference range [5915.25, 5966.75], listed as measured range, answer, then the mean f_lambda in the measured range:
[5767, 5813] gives -0.6 angstrom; 15.1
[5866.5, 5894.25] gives 2.7 angstrom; 13.4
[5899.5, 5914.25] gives 0.4 angstrom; 14.5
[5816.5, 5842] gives -0.8 angstrom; 15.4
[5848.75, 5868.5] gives 0.6 angstrom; 14.5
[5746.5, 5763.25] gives 0.2 angstrom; 14.8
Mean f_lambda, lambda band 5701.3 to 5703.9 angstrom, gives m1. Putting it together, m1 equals 13.8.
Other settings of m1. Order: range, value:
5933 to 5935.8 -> 14.7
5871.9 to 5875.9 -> 15.9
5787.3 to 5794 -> 15.1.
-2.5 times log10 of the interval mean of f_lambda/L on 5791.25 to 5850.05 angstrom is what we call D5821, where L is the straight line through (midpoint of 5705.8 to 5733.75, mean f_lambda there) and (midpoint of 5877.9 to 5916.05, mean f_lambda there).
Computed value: -0.106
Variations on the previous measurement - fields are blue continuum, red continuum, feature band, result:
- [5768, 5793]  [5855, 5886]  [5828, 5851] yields -0.054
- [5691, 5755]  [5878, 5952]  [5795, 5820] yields -0.035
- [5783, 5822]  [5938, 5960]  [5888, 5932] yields 0.100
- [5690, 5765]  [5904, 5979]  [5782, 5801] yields 0.008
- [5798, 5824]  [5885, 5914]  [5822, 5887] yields -0.062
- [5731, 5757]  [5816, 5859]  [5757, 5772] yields 0.036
